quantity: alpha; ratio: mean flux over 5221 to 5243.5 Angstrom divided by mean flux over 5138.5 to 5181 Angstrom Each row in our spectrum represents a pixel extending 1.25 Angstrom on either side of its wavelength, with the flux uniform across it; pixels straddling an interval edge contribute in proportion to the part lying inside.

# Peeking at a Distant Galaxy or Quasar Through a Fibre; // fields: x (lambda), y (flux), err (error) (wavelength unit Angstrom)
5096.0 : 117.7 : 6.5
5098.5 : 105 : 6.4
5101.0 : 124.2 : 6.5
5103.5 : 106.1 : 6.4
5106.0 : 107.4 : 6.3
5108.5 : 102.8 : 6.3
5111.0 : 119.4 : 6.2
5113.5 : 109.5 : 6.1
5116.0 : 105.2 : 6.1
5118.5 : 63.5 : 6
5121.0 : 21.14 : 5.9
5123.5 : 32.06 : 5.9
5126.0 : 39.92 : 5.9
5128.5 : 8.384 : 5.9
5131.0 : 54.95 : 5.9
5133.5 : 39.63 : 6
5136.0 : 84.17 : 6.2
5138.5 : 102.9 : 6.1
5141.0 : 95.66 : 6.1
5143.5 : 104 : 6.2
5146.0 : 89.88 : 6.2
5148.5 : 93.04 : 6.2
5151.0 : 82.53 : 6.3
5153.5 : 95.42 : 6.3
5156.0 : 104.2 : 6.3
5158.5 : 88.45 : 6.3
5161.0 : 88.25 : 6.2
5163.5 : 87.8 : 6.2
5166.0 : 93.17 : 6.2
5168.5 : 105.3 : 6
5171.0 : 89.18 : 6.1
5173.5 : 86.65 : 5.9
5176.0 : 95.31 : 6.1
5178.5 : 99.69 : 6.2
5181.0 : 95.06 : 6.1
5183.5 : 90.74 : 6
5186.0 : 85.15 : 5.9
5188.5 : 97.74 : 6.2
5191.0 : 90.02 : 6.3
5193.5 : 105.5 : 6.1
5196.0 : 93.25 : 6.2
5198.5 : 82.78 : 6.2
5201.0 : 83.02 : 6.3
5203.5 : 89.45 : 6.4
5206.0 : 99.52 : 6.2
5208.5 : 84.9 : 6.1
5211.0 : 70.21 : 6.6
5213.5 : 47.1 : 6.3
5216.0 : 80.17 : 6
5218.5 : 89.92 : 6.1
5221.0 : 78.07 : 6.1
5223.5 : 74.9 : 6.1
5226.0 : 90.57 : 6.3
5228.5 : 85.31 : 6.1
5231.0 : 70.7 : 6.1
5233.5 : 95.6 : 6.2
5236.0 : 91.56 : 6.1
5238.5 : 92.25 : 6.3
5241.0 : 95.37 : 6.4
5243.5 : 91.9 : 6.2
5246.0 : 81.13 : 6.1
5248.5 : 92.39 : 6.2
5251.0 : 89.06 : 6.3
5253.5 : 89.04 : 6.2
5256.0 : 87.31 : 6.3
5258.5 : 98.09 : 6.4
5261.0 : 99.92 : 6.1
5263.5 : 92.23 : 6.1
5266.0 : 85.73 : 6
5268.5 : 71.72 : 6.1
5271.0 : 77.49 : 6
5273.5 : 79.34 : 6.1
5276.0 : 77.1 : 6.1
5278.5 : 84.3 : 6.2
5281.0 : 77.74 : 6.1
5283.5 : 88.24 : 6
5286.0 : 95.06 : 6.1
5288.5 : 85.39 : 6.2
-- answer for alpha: 0.92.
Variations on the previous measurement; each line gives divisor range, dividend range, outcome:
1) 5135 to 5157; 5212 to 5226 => 0.80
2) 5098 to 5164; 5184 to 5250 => 1.04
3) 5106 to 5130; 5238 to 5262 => 1.33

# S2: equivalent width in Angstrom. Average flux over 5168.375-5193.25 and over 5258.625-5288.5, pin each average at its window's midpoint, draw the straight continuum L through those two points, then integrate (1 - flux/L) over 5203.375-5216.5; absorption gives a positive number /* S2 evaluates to 1.9 Angstrom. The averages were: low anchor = 93.4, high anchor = 85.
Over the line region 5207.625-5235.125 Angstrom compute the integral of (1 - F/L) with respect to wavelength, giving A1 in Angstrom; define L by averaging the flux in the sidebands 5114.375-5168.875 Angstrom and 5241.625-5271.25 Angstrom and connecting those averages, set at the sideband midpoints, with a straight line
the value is 1.9 Angstrom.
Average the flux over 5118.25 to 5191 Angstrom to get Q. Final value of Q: 80.2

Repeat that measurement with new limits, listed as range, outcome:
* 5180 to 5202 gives 91.5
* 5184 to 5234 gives 84.6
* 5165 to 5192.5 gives 93.6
